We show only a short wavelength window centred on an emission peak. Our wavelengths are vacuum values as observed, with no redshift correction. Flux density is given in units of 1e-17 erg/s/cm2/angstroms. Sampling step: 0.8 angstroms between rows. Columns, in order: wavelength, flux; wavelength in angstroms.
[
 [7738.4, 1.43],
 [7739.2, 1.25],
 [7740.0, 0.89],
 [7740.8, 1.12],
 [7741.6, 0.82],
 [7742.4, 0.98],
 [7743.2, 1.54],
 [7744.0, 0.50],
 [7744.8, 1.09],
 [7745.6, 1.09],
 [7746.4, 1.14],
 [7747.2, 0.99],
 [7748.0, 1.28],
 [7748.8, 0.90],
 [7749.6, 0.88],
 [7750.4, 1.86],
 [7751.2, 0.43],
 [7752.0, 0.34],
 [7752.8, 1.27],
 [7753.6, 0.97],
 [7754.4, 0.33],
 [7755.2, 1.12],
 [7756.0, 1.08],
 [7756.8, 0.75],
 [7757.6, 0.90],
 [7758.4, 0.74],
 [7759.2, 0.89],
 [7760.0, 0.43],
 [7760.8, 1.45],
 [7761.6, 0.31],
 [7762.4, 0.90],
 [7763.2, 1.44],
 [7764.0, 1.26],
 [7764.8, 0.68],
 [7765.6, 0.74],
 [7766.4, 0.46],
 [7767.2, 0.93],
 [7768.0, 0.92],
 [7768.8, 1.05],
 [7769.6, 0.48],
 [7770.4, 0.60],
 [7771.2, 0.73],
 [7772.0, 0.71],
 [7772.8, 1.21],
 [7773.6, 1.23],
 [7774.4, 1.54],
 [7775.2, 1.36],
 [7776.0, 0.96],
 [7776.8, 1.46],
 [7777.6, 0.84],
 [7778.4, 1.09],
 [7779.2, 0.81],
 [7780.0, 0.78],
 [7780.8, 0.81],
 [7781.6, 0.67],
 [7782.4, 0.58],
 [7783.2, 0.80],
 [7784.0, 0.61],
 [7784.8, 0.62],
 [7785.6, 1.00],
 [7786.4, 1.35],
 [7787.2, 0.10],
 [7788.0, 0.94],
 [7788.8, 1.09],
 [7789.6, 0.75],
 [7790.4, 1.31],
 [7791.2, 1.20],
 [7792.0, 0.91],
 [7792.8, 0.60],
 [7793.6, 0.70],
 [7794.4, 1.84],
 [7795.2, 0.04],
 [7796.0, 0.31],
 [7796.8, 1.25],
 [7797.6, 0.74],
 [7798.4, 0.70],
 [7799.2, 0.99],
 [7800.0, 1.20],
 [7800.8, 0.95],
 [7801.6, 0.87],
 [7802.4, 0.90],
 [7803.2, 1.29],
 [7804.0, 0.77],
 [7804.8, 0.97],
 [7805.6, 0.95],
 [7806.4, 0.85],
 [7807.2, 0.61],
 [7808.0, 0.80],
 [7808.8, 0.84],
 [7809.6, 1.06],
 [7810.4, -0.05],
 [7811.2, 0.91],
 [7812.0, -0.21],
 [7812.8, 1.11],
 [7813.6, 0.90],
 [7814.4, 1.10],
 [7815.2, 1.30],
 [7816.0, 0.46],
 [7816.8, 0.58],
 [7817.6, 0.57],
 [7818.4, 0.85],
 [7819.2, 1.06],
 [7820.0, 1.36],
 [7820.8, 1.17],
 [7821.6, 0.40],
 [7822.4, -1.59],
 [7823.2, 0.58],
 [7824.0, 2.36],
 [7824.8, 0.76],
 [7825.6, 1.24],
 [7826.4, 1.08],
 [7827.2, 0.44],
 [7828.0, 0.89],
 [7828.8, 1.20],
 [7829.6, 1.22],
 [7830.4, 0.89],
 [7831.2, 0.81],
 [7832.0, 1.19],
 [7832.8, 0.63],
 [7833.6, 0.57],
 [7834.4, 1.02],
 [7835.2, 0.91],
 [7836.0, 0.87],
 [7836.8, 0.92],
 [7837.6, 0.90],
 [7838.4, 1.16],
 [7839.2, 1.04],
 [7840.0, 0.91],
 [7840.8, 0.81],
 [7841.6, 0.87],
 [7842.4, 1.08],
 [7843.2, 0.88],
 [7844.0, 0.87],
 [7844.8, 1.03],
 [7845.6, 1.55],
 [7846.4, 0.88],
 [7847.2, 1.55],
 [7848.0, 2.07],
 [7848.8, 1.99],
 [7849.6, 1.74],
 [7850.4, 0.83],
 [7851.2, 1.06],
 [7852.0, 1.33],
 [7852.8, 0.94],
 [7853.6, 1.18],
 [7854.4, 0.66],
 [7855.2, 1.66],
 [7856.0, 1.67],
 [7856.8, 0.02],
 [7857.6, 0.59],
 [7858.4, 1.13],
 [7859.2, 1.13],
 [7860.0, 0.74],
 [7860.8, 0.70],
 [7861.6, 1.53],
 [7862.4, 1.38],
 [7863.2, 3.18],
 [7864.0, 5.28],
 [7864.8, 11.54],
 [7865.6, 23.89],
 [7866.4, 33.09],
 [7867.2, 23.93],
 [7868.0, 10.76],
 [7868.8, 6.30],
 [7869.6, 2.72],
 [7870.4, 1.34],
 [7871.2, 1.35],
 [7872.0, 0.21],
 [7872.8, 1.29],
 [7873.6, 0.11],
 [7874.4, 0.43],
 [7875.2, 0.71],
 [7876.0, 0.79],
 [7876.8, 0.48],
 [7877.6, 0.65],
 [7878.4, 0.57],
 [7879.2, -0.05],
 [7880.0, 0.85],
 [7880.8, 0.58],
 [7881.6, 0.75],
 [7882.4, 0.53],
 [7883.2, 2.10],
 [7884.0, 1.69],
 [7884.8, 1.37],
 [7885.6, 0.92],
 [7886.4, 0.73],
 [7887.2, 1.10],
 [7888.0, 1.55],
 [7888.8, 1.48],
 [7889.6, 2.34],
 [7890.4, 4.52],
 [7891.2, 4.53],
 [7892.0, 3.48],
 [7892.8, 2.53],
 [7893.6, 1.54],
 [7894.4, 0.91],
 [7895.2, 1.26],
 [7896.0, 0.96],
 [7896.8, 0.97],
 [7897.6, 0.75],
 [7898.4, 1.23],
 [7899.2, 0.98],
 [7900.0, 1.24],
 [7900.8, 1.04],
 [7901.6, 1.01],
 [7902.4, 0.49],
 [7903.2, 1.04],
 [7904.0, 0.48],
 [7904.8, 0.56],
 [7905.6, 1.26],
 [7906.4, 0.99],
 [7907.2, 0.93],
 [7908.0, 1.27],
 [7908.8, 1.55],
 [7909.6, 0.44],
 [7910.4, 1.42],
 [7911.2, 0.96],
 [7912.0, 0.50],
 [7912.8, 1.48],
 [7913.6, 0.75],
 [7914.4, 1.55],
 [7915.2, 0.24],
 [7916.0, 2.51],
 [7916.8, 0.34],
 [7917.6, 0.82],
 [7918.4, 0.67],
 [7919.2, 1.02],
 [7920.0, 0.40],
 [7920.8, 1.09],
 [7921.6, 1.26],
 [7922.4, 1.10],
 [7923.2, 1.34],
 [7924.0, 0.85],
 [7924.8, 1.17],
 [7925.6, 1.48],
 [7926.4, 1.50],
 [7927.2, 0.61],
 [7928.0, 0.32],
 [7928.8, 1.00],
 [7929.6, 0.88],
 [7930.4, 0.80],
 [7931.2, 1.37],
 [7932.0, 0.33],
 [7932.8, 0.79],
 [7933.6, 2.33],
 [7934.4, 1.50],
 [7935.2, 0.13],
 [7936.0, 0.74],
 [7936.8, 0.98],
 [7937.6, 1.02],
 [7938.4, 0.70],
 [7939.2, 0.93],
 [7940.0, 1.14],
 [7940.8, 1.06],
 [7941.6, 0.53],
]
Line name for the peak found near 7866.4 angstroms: Halpha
